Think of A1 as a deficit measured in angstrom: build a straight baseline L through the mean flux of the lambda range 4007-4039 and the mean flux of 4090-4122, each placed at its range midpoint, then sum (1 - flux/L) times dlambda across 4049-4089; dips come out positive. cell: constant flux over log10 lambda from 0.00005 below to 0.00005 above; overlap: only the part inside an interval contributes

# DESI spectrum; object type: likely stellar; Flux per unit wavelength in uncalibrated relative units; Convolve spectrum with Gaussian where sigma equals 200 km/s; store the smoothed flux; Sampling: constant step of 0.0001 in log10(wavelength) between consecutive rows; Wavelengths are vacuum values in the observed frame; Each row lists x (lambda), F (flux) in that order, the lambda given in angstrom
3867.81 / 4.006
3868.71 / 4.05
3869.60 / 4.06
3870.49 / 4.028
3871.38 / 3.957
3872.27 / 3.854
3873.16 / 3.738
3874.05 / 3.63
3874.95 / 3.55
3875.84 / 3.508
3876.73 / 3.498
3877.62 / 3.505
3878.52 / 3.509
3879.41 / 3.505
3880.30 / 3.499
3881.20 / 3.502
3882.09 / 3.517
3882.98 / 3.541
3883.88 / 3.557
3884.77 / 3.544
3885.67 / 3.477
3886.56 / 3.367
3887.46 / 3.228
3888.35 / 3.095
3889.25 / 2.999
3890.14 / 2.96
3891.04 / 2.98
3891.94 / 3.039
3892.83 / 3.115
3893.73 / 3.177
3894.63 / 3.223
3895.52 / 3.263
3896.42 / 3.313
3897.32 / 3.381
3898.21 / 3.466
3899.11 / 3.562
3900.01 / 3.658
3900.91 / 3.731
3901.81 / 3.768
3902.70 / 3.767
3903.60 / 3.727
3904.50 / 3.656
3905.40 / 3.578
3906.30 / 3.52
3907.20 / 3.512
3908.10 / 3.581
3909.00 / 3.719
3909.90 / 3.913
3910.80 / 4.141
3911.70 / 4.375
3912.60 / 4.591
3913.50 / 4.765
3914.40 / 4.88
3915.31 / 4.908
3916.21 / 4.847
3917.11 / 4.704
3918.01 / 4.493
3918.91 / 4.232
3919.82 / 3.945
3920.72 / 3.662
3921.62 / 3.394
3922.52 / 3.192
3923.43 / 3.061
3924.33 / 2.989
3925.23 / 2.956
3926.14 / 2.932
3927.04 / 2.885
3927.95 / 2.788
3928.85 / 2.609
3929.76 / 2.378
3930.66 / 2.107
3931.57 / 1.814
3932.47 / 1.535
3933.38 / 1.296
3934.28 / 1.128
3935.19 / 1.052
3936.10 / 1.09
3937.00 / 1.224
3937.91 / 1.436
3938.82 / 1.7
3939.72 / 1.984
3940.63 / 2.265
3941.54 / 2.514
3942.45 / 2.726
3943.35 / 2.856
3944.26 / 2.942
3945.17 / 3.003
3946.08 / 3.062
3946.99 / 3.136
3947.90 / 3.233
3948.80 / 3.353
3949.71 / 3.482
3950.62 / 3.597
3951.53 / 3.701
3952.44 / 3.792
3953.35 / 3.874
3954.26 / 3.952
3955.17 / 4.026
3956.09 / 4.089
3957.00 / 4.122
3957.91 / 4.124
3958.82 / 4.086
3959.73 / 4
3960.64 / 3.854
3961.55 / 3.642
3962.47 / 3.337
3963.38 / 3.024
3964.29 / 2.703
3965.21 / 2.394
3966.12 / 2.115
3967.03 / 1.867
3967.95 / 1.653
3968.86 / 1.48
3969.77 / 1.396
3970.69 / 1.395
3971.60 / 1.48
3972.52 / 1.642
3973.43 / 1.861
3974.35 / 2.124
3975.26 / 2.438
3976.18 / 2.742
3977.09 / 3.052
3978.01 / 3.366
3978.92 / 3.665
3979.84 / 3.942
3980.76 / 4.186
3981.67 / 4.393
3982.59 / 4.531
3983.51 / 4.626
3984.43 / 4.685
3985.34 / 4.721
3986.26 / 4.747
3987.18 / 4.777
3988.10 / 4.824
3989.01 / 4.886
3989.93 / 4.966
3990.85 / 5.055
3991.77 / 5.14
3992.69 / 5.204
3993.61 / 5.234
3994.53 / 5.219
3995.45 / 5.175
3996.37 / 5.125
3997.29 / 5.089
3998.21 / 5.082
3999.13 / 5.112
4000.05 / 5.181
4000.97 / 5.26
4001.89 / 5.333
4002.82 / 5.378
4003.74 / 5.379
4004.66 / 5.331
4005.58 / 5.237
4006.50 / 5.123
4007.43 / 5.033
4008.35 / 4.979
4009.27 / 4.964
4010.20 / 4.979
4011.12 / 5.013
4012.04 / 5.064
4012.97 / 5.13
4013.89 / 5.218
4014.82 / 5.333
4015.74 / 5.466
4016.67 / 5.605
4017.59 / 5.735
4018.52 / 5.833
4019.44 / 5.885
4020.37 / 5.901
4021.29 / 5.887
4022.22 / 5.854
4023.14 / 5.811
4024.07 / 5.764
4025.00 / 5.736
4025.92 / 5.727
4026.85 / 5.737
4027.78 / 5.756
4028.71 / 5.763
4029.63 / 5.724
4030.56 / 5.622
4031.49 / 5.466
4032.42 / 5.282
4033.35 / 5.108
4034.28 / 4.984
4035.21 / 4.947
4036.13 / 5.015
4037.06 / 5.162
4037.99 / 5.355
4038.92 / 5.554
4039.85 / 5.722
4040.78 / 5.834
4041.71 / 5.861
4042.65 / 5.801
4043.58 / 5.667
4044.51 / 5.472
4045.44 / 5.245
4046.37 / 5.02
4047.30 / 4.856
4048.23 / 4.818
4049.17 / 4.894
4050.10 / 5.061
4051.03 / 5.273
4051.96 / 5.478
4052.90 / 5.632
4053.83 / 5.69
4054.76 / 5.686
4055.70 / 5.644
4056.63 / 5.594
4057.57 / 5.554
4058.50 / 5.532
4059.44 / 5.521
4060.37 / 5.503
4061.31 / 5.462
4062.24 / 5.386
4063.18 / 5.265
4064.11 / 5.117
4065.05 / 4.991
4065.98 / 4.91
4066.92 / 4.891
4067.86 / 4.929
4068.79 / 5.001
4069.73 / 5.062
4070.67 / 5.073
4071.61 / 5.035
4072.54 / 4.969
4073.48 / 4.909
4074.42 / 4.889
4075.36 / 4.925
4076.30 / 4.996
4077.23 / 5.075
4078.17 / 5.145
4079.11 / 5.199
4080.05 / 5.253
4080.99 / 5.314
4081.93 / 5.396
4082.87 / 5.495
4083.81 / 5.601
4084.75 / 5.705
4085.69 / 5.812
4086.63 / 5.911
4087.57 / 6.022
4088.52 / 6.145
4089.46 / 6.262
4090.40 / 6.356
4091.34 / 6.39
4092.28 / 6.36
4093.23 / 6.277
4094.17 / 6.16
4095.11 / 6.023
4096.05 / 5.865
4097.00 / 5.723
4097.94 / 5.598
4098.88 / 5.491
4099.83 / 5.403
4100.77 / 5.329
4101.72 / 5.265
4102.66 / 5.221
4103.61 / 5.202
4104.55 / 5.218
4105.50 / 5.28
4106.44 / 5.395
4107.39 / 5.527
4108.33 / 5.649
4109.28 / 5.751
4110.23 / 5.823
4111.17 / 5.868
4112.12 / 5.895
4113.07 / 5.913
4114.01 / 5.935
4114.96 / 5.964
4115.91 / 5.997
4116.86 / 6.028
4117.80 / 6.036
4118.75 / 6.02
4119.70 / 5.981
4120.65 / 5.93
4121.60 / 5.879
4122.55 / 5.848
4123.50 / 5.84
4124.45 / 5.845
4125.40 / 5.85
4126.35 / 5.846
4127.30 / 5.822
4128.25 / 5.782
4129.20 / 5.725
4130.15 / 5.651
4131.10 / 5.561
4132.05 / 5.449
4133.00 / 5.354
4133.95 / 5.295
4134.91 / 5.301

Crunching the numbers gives 2.2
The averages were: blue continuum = 5.44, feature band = 5.33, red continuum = 5.79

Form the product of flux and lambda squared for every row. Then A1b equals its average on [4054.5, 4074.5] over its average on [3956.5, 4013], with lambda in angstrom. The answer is 1.3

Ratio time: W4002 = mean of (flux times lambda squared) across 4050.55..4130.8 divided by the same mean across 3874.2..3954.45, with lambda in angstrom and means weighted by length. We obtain 1.88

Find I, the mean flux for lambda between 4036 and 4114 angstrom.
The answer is 5.47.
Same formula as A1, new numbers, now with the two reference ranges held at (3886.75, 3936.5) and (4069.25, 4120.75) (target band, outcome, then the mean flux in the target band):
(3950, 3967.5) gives 1.8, 3.49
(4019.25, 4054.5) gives -4.4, 5.48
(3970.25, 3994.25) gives 2.1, 3.85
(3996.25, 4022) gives -4.4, 5.32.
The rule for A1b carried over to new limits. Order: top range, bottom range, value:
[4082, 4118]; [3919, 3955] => 2.31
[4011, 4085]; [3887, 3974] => 1.84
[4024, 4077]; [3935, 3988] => 1.82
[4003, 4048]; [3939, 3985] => 1.81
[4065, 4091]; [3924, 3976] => 2.16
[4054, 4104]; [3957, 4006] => 1.46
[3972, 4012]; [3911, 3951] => 1.57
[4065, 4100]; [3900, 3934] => 1.71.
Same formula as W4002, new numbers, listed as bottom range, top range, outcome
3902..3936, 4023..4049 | 1.73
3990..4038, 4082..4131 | 1.13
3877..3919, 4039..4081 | 1.55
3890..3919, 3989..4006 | 1.43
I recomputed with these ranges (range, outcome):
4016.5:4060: 5.51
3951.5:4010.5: 4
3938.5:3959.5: 3.31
